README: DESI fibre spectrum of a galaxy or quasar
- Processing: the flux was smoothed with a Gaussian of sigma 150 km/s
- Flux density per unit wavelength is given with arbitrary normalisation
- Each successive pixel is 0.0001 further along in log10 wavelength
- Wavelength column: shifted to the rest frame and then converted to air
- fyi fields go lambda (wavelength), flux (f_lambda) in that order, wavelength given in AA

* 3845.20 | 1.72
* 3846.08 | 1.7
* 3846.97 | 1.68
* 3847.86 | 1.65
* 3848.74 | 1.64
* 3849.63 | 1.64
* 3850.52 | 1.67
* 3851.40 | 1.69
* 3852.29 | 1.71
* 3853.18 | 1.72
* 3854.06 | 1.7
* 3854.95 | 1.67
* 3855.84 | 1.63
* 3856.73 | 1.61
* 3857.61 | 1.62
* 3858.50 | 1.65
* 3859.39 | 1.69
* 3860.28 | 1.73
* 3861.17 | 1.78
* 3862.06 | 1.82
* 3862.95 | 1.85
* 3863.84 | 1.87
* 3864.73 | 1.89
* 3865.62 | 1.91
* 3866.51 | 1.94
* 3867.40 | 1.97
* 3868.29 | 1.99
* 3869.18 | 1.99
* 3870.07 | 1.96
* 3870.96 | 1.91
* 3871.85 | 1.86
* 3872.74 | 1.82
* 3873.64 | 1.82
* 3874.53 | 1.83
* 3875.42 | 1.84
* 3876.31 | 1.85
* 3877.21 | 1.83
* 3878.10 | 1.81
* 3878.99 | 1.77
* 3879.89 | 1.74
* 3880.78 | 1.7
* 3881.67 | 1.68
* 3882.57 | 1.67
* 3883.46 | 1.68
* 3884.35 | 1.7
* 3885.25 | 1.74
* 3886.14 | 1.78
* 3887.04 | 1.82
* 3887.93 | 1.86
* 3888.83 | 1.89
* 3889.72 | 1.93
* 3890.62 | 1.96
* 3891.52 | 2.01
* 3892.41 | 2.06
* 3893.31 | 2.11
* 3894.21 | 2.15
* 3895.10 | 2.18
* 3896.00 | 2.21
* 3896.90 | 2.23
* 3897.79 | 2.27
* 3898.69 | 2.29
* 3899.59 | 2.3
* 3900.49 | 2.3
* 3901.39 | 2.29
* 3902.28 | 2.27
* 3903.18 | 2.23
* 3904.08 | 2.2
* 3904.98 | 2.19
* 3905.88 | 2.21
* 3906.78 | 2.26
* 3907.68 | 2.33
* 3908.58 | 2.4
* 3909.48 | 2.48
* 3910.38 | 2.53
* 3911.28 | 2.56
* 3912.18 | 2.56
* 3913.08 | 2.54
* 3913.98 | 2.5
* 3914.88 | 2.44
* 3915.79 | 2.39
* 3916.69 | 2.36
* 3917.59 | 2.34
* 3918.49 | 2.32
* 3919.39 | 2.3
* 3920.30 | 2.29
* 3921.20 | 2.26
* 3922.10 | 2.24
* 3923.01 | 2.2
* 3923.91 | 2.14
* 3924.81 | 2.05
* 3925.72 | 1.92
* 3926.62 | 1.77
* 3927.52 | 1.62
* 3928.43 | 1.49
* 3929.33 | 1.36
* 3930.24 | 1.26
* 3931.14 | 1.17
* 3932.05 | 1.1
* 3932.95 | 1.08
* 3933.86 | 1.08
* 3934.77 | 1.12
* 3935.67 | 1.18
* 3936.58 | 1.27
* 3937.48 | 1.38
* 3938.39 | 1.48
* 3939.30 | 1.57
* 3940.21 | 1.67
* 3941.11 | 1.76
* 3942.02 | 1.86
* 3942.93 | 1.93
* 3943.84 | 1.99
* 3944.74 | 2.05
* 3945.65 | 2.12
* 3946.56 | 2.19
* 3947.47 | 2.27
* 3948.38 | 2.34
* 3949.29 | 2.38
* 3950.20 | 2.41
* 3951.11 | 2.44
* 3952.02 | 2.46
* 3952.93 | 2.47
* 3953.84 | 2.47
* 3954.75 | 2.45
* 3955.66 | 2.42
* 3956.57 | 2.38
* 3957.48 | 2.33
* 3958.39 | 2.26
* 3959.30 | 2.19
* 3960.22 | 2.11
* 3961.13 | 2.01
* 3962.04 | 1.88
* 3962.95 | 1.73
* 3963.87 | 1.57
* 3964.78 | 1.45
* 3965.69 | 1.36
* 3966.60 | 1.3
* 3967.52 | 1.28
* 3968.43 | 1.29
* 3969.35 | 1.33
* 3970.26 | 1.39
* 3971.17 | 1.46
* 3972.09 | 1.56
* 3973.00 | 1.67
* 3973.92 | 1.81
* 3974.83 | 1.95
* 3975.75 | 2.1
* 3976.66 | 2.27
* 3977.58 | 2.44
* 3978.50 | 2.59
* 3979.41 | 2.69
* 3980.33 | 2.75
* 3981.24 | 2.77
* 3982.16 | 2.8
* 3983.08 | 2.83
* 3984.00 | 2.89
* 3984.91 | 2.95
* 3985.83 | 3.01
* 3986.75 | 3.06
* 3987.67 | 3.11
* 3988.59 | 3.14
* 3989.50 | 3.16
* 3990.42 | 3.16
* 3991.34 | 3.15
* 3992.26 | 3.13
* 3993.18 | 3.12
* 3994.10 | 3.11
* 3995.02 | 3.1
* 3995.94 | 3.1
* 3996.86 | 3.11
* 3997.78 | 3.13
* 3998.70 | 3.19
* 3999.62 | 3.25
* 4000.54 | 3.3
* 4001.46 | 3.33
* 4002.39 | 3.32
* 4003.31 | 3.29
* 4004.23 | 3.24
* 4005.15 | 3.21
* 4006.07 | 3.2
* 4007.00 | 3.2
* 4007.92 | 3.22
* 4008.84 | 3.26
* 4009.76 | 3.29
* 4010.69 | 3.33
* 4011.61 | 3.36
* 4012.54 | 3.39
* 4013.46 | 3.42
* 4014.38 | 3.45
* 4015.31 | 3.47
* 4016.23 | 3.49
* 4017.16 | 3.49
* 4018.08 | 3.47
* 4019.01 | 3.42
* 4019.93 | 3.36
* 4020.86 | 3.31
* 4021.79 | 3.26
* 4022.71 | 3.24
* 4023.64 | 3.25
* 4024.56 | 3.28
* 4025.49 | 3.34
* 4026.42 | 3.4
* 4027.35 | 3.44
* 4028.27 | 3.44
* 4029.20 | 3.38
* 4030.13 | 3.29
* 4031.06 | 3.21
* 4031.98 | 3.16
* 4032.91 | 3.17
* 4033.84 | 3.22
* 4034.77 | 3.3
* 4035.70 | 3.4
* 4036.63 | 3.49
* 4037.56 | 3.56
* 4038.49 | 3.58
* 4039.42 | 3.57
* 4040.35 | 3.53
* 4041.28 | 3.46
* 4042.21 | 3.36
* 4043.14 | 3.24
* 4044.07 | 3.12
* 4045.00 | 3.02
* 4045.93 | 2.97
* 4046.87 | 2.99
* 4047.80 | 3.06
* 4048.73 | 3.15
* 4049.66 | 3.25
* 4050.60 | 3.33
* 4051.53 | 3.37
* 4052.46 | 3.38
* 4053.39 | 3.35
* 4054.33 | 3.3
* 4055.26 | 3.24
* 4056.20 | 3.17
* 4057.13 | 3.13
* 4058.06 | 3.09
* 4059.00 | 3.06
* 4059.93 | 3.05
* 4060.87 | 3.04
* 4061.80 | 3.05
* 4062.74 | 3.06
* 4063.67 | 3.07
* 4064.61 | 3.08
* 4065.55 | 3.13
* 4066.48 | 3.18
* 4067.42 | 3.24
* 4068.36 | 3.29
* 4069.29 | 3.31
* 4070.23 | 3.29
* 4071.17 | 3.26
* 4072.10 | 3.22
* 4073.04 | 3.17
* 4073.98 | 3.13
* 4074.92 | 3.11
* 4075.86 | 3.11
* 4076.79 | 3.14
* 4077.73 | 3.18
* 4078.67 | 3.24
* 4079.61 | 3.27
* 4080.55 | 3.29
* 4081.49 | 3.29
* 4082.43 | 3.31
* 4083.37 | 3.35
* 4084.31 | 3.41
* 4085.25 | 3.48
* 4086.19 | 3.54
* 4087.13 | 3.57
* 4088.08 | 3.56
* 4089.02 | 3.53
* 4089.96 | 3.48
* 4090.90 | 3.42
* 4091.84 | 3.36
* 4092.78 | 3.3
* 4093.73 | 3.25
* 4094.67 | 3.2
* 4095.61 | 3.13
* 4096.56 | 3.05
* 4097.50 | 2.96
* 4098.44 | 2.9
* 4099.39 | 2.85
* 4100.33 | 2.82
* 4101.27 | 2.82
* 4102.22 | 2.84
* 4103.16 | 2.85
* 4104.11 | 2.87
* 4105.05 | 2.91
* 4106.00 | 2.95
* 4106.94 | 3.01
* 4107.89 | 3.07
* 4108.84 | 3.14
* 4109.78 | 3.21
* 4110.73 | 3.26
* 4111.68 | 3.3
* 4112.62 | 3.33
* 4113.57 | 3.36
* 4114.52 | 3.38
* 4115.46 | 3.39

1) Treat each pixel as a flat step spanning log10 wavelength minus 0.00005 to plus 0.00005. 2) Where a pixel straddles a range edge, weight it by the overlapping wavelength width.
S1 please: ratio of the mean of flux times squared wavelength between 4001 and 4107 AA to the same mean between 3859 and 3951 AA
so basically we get 1.78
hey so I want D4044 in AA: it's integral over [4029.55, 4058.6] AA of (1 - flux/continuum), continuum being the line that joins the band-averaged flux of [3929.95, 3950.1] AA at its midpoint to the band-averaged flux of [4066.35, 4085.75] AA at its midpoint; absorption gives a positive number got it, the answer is -4.0 AA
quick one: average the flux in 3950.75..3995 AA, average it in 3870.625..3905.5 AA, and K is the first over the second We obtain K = 1.2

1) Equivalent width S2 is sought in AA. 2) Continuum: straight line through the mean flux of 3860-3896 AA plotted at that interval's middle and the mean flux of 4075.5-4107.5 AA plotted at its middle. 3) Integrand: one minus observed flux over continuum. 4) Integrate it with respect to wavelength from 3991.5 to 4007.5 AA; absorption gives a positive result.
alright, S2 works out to -3.5 AA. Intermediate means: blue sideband 1.87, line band 3.19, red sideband 3.18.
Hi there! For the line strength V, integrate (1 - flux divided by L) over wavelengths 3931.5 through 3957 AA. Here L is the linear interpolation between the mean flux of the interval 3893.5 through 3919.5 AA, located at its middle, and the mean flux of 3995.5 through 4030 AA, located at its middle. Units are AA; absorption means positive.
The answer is 7.5 AA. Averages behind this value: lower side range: 2.33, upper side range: 3.31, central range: 1.9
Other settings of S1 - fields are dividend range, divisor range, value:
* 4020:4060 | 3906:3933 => 1.67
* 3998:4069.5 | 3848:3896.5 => 1.95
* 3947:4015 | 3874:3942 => 1.39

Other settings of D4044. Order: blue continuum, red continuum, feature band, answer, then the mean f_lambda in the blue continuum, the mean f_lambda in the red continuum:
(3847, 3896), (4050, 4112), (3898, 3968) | 5.9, 1.82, 3.19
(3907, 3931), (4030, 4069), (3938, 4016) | 4.0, 2.17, 3.23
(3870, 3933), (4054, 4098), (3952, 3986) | 5.2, 2.02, 3.24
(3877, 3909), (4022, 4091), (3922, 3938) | 5.5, 2.03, 3.27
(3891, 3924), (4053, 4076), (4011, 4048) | -4.6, 2.3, 3.16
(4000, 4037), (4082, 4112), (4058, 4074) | 0.4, 3.33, 3.18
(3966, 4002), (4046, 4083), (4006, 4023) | -3.3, 2.58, 3.19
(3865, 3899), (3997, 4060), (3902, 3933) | 1.7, 1.91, 3.29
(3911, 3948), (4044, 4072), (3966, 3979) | 3.2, 1.88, 3.17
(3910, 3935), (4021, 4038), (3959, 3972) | 4.8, 1.97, 3.32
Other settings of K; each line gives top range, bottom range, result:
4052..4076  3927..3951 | 1.90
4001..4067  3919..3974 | 1.80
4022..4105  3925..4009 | 1.42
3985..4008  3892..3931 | 1.45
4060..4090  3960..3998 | 1.37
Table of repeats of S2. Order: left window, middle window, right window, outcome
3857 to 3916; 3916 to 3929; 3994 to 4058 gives 1.4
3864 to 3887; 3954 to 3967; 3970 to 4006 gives 3.0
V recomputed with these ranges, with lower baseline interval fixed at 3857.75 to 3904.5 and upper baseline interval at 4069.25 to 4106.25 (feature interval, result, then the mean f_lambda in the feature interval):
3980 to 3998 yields -3.0 AA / 3.03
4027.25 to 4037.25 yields -1.6 AA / 3.32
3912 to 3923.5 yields -1.1 AA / 2.36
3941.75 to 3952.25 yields 0.6 AA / 2.2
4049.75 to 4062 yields -0.8 AA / 3.2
